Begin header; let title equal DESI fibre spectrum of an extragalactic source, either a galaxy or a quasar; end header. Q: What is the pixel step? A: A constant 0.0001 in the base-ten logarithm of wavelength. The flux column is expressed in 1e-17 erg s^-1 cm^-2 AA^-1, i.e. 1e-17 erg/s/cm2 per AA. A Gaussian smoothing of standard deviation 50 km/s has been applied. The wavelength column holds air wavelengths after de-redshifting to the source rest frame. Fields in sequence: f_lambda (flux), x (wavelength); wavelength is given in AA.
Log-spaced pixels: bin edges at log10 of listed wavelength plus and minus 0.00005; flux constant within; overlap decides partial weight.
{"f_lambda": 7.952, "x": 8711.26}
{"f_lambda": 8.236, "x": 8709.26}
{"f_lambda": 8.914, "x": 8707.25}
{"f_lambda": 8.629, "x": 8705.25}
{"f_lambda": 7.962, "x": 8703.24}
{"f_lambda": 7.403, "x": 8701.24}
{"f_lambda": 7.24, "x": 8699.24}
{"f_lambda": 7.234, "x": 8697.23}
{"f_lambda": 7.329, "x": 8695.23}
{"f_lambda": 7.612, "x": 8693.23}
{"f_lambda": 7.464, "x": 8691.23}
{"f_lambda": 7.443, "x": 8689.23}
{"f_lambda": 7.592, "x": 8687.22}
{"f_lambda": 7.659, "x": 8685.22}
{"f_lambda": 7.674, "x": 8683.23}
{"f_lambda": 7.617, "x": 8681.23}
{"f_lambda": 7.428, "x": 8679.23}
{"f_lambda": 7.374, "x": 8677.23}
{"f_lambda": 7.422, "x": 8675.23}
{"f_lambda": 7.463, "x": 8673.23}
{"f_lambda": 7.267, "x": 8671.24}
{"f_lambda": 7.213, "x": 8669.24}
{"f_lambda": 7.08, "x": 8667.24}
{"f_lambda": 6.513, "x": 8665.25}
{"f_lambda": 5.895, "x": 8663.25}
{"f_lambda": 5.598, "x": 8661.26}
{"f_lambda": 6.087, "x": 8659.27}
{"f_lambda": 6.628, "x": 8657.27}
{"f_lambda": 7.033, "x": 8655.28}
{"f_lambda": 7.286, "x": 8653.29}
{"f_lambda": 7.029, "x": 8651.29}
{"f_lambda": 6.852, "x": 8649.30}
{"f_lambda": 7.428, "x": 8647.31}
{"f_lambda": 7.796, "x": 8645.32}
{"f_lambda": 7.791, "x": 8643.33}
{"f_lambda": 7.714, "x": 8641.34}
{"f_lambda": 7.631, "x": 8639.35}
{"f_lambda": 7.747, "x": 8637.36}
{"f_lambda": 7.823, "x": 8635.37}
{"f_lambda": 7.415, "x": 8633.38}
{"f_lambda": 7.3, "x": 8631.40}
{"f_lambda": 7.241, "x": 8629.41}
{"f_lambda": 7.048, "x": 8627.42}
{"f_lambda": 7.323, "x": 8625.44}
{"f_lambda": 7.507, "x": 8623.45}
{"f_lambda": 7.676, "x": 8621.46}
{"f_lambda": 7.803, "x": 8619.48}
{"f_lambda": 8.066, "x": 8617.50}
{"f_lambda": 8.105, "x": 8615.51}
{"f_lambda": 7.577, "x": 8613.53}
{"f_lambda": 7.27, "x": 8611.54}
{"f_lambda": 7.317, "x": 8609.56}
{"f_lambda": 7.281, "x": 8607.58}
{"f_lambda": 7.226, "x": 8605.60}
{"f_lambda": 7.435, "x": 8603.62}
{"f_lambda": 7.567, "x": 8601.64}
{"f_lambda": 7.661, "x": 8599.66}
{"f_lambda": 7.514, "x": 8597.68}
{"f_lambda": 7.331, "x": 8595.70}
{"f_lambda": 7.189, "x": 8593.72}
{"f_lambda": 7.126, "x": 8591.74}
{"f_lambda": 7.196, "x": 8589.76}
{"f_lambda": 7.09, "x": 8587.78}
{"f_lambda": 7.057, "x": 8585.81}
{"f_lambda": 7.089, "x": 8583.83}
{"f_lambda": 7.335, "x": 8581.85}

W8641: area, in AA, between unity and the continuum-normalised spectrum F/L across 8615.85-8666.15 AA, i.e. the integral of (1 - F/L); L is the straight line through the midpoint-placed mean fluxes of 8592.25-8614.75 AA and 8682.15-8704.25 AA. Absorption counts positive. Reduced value 1.5 AA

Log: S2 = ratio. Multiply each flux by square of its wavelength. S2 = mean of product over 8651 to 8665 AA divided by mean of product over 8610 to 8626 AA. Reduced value 0.9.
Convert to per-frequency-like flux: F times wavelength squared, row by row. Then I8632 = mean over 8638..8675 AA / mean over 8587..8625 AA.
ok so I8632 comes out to 0.95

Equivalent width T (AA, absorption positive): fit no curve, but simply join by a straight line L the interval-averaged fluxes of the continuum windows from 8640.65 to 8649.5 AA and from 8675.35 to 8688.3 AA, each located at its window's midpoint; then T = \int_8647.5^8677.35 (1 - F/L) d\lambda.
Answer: 2.8 AA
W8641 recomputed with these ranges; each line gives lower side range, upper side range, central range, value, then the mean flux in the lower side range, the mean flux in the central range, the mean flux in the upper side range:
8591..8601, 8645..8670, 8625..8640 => -0.9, 7.38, 7.44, 6.77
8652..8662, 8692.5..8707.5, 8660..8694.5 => -0.3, 6.56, 7.19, 7.74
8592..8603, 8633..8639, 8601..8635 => 0.3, 7.43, 7.49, 7.68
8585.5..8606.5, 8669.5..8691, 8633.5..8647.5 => -0.6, 7.32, 7.7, 7.48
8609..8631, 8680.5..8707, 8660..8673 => 1.7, 7.54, 6.64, 7.64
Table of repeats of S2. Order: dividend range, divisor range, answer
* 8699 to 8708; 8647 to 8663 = 1.22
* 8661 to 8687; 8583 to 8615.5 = 0.99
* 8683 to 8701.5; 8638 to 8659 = 1.03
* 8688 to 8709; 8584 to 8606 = 1.09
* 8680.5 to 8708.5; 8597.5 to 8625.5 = 1.04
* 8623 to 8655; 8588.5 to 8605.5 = 1.02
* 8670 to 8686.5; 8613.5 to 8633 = 1.00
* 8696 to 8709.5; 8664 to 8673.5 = 1.13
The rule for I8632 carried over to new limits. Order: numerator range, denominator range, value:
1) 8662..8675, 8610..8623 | 0.91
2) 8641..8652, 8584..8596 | 1.05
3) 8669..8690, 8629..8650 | 1.00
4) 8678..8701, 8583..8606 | 1.05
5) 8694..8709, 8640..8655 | 1.07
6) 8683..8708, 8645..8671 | 1.14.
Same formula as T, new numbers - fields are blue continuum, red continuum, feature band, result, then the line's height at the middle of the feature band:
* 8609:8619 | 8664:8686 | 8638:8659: 0.6 AA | 7.48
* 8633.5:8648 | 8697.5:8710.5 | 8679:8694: 0.7 AA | 7.93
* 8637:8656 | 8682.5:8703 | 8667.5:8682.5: 0.1 AA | 7.46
